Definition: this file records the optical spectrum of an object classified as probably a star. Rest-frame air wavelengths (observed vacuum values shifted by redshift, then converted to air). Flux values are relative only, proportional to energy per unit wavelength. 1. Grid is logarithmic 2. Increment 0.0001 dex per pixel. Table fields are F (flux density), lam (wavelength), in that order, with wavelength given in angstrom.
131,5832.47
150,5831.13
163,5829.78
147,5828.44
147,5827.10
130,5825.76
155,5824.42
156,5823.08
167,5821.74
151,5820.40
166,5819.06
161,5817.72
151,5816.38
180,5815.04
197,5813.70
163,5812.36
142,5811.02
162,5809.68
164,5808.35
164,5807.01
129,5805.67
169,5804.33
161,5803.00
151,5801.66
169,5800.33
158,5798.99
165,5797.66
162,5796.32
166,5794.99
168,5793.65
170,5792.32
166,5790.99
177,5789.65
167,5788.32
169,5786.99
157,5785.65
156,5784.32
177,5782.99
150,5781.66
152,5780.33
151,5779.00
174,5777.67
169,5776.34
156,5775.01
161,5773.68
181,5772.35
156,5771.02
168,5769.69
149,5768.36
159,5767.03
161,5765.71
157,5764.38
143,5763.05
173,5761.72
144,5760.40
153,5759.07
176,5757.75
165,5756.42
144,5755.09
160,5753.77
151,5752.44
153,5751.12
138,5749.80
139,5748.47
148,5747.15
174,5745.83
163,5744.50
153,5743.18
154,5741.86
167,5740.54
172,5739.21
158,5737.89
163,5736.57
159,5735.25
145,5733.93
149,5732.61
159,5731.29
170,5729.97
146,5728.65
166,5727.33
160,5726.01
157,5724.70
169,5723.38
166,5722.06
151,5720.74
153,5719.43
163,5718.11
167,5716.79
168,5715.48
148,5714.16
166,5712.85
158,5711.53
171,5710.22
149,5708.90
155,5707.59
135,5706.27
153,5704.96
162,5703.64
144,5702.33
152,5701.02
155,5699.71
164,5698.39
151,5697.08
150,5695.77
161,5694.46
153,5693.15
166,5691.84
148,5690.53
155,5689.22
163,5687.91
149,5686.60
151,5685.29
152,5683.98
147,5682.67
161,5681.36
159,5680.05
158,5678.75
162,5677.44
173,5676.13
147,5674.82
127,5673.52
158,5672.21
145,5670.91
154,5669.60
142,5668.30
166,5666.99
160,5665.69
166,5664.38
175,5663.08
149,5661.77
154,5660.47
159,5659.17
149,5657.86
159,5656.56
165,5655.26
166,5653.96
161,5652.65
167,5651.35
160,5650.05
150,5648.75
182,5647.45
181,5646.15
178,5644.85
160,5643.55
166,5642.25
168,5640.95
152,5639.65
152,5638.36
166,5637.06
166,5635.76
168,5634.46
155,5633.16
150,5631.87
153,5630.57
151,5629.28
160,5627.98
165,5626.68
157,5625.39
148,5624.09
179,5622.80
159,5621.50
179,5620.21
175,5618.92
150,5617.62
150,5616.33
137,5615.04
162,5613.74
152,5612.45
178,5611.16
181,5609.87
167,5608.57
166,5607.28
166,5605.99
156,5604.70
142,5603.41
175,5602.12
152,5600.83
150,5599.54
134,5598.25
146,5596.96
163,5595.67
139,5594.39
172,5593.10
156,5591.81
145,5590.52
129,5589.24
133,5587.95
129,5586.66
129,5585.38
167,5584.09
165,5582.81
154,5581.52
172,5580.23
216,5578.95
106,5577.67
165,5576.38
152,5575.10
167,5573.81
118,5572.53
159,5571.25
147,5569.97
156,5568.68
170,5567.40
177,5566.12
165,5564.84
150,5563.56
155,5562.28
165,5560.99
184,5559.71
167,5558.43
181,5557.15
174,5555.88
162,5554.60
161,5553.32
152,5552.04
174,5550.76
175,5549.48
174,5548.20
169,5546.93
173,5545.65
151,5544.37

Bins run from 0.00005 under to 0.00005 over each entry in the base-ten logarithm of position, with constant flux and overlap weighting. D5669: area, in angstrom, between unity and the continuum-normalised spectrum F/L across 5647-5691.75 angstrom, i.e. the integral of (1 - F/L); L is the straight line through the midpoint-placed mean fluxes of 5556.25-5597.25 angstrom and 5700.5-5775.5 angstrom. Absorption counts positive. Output 0.0 angstrom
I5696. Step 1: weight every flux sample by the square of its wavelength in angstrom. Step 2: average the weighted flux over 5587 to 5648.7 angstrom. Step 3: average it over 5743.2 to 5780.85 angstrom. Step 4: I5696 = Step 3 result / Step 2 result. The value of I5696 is 1.0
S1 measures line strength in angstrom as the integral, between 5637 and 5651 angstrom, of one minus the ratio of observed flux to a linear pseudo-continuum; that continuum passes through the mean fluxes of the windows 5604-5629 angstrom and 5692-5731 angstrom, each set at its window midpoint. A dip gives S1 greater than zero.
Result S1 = -0.4 angstrom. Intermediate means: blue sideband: 162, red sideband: 157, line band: 165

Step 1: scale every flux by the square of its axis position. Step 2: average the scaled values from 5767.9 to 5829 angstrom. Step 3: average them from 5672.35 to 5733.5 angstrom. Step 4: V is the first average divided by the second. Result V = 1.07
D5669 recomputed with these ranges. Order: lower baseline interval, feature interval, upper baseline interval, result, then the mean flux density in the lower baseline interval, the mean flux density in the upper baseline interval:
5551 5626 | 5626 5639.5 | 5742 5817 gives 0.0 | 158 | 160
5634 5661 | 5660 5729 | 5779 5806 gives 2.8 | 163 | 162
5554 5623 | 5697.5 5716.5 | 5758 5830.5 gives 0.4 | 158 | 160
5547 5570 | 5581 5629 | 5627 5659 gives 2.4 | 167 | 162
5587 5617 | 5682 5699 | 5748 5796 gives 0.3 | 154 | 160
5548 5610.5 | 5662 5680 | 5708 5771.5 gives 0.2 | 158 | 158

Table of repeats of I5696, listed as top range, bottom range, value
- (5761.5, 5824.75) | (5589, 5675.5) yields 1.08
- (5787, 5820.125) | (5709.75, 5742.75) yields 1.05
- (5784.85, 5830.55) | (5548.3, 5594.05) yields 1.10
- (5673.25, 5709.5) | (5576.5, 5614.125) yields 1.03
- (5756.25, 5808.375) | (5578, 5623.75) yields 1.09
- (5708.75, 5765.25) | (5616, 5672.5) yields 1.01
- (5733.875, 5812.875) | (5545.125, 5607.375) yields 1.08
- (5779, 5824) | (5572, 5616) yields 1.13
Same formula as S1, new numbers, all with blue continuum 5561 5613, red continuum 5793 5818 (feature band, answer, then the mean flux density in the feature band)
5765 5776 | 0.0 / 162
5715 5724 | -0.2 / 162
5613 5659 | -1.2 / 161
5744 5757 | 0.6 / 153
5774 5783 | 0.1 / 160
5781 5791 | -0.2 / 165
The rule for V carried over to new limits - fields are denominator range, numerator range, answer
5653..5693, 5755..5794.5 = 1.07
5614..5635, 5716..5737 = 1.04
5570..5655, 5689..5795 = 1.05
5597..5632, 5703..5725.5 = 1.03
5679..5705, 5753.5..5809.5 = 1.07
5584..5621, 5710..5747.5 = 1.08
